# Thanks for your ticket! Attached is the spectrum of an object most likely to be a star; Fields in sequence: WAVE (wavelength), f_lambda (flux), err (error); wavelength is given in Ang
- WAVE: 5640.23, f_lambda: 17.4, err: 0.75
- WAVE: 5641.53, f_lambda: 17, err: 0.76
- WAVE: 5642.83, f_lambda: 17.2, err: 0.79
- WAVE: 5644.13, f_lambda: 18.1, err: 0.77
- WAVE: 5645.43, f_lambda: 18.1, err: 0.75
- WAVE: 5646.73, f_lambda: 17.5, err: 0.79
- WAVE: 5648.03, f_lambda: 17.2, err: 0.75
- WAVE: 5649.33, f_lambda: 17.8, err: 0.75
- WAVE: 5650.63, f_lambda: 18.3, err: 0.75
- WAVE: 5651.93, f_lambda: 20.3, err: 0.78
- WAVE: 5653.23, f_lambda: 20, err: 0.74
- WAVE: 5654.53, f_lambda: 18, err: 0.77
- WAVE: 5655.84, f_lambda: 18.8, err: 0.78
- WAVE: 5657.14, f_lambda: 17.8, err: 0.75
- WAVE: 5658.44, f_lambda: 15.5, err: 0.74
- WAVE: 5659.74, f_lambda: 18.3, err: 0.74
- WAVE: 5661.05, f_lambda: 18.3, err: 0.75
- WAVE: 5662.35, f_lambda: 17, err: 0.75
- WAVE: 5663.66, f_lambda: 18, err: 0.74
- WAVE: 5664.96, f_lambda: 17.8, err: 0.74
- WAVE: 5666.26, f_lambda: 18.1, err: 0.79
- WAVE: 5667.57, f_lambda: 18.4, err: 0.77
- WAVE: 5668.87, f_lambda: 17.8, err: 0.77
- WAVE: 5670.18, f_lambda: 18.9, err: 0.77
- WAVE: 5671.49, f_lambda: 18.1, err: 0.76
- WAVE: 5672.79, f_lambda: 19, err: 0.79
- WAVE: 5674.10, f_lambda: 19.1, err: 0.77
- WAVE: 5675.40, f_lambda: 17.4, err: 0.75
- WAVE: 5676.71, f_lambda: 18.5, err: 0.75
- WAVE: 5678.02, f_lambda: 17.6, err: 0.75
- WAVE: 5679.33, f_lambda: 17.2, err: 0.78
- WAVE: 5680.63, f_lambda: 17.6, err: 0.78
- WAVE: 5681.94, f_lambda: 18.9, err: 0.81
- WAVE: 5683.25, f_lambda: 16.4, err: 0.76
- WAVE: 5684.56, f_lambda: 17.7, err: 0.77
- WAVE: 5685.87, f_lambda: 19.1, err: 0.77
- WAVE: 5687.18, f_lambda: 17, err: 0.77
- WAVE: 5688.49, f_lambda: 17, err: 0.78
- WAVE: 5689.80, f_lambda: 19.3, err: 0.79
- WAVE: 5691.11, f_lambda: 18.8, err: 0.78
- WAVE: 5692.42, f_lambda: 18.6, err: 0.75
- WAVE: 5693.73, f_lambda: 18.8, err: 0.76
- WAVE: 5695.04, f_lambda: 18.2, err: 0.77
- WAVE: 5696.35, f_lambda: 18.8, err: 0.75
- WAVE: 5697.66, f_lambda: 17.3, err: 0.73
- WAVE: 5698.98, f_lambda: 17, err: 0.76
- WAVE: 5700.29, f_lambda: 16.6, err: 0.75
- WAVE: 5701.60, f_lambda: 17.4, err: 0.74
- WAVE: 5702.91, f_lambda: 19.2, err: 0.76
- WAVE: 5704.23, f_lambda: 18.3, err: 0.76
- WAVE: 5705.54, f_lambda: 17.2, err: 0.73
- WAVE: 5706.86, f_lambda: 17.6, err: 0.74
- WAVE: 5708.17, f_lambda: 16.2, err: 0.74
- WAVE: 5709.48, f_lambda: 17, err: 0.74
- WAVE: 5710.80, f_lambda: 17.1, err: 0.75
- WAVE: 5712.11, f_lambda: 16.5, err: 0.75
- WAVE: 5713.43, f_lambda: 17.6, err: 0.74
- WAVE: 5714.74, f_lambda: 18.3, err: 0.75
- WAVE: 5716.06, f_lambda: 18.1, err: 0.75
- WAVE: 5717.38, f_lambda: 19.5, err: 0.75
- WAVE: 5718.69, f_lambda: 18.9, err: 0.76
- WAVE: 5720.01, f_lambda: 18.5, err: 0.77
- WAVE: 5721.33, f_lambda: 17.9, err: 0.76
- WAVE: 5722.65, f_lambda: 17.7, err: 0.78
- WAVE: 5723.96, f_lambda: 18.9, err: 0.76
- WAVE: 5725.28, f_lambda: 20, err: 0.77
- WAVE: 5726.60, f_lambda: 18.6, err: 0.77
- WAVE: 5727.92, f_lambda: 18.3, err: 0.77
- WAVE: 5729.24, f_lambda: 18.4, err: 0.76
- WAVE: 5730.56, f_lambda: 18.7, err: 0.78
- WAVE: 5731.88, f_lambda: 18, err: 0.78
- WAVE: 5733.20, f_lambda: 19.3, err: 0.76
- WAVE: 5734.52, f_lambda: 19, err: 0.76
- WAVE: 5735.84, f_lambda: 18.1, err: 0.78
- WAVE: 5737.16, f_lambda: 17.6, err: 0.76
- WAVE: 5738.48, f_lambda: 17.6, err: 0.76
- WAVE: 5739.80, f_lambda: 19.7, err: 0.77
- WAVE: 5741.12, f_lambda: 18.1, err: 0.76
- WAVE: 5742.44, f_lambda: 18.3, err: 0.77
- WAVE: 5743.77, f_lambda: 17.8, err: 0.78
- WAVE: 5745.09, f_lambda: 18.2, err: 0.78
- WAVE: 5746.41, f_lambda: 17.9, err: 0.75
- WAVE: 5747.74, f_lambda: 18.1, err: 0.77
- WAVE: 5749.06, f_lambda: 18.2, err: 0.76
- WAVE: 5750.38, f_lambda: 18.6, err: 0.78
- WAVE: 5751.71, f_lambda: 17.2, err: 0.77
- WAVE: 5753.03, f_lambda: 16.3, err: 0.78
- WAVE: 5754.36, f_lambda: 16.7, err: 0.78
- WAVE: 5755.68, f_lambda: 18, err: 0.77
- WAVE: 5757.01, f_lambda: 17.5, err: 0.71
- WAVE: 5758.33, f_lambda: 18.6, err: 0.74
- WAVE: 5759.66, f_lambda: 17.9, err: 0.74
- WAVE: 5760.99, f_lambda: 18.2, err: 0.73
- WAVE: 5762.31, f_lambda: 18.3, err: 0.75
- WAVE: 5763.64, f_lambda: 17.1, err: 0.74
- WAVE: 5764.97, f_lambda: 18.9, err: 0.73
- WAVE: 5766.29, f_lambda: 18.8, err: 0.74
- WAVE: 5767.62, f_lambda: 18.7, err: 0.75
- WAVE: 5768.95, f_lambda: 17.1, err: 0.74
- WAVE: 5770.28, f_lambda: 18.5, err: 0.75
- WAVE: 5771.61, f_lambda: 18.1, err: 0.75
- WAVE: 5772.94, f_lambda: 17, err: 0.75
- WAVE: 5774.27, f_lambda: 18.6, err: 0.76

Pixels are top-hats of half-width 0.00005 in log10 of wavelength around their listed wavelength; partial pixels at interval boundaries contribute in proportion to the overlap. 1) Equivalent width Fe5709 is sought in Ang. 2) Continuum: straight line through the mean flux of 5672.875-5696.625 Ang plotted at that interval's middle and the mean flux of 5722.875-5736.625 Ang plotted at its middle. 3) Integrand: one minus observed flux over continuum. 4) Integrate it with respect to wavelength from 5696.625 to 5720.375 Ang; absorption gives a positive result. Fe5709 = 0.94 Ang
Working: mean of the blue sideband 18.1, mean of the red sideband 18.7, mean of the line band 17.7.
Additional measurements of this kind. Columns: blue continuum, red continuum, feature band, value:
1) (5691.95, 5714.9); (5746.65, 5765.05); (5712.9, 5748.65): -1.4 Ang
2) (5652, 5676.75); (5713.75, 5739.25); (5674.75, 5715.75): 1.3 Ang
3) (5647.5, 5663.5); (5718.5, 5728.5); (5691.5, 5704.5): 0.3 Ang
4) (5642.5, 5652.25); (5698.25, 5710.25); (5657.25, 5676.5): -0.2 Ang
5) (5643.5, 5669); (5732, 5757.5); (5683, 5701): 0.1 Ang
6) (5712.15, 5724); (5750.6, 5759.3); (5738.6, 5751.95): -0.4 Ang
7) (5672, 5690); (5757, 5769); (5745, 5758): 0.4 Ang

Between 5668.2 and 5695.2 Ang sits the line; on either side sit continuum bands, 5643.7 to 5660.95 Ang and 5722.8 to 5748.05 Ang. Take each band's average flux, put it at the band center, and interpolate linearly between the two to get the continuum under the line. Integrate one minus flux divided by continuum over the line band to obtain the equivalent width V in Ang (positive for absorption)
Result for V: 0.2 Ang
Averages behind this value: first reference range 18.1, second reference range 18.4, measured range 18.1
